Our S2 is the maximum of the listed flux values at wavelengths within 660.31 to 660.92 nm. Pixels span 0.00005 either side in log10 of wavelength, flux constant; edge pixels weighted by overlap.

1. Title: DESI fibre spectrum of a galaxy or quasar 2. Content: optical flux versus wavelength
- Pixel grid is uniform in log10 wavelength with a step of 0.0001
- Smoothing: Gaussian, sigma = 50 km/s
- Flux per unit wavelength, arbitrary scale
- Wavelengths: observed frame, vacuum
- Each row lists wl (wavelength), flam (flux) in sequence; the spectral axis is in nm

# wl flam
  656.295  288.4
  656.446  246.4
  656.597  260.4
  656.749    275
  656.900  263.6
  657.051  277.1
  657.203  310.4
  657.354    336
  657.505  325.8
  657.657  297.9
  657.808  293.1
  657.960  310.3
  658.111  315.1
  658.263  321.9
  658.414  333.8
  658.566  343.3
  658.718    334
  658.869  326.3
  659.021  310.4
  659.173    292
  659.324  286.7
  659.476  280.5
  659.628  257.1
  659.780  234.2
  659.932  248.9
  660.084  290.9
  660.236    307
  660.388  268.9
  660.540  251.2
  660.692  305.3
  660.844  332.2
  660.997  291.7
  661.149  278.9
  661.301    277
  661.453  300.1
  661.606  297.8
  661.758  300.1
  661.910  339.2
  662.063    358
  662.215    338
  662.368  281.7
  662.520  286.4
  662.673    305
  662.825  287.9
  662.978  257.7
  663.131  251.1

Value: 332.2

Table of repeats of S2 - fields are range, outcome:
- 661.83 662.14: 358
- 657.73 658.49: 333.8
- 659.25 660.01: 286.7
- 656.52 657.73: 336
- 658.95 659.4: 310.4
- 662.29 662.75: 305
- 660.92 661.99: 339.2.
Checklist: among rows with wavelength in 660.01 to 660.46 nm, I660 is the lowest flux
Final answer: 268.9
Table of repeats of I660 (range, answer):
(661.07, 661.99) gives 277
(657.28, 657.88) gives 293.1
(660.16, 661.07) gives 251.2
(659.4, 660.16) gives 234.2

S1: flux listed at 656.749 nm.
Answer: 275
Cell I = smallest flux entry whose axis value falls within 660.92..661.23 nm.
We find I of 278.9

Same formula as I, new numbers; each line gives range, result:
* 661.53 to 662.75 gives 281.7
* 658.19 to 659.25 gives 292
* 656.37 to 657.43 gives 246.4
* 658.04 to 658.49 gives 315.1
